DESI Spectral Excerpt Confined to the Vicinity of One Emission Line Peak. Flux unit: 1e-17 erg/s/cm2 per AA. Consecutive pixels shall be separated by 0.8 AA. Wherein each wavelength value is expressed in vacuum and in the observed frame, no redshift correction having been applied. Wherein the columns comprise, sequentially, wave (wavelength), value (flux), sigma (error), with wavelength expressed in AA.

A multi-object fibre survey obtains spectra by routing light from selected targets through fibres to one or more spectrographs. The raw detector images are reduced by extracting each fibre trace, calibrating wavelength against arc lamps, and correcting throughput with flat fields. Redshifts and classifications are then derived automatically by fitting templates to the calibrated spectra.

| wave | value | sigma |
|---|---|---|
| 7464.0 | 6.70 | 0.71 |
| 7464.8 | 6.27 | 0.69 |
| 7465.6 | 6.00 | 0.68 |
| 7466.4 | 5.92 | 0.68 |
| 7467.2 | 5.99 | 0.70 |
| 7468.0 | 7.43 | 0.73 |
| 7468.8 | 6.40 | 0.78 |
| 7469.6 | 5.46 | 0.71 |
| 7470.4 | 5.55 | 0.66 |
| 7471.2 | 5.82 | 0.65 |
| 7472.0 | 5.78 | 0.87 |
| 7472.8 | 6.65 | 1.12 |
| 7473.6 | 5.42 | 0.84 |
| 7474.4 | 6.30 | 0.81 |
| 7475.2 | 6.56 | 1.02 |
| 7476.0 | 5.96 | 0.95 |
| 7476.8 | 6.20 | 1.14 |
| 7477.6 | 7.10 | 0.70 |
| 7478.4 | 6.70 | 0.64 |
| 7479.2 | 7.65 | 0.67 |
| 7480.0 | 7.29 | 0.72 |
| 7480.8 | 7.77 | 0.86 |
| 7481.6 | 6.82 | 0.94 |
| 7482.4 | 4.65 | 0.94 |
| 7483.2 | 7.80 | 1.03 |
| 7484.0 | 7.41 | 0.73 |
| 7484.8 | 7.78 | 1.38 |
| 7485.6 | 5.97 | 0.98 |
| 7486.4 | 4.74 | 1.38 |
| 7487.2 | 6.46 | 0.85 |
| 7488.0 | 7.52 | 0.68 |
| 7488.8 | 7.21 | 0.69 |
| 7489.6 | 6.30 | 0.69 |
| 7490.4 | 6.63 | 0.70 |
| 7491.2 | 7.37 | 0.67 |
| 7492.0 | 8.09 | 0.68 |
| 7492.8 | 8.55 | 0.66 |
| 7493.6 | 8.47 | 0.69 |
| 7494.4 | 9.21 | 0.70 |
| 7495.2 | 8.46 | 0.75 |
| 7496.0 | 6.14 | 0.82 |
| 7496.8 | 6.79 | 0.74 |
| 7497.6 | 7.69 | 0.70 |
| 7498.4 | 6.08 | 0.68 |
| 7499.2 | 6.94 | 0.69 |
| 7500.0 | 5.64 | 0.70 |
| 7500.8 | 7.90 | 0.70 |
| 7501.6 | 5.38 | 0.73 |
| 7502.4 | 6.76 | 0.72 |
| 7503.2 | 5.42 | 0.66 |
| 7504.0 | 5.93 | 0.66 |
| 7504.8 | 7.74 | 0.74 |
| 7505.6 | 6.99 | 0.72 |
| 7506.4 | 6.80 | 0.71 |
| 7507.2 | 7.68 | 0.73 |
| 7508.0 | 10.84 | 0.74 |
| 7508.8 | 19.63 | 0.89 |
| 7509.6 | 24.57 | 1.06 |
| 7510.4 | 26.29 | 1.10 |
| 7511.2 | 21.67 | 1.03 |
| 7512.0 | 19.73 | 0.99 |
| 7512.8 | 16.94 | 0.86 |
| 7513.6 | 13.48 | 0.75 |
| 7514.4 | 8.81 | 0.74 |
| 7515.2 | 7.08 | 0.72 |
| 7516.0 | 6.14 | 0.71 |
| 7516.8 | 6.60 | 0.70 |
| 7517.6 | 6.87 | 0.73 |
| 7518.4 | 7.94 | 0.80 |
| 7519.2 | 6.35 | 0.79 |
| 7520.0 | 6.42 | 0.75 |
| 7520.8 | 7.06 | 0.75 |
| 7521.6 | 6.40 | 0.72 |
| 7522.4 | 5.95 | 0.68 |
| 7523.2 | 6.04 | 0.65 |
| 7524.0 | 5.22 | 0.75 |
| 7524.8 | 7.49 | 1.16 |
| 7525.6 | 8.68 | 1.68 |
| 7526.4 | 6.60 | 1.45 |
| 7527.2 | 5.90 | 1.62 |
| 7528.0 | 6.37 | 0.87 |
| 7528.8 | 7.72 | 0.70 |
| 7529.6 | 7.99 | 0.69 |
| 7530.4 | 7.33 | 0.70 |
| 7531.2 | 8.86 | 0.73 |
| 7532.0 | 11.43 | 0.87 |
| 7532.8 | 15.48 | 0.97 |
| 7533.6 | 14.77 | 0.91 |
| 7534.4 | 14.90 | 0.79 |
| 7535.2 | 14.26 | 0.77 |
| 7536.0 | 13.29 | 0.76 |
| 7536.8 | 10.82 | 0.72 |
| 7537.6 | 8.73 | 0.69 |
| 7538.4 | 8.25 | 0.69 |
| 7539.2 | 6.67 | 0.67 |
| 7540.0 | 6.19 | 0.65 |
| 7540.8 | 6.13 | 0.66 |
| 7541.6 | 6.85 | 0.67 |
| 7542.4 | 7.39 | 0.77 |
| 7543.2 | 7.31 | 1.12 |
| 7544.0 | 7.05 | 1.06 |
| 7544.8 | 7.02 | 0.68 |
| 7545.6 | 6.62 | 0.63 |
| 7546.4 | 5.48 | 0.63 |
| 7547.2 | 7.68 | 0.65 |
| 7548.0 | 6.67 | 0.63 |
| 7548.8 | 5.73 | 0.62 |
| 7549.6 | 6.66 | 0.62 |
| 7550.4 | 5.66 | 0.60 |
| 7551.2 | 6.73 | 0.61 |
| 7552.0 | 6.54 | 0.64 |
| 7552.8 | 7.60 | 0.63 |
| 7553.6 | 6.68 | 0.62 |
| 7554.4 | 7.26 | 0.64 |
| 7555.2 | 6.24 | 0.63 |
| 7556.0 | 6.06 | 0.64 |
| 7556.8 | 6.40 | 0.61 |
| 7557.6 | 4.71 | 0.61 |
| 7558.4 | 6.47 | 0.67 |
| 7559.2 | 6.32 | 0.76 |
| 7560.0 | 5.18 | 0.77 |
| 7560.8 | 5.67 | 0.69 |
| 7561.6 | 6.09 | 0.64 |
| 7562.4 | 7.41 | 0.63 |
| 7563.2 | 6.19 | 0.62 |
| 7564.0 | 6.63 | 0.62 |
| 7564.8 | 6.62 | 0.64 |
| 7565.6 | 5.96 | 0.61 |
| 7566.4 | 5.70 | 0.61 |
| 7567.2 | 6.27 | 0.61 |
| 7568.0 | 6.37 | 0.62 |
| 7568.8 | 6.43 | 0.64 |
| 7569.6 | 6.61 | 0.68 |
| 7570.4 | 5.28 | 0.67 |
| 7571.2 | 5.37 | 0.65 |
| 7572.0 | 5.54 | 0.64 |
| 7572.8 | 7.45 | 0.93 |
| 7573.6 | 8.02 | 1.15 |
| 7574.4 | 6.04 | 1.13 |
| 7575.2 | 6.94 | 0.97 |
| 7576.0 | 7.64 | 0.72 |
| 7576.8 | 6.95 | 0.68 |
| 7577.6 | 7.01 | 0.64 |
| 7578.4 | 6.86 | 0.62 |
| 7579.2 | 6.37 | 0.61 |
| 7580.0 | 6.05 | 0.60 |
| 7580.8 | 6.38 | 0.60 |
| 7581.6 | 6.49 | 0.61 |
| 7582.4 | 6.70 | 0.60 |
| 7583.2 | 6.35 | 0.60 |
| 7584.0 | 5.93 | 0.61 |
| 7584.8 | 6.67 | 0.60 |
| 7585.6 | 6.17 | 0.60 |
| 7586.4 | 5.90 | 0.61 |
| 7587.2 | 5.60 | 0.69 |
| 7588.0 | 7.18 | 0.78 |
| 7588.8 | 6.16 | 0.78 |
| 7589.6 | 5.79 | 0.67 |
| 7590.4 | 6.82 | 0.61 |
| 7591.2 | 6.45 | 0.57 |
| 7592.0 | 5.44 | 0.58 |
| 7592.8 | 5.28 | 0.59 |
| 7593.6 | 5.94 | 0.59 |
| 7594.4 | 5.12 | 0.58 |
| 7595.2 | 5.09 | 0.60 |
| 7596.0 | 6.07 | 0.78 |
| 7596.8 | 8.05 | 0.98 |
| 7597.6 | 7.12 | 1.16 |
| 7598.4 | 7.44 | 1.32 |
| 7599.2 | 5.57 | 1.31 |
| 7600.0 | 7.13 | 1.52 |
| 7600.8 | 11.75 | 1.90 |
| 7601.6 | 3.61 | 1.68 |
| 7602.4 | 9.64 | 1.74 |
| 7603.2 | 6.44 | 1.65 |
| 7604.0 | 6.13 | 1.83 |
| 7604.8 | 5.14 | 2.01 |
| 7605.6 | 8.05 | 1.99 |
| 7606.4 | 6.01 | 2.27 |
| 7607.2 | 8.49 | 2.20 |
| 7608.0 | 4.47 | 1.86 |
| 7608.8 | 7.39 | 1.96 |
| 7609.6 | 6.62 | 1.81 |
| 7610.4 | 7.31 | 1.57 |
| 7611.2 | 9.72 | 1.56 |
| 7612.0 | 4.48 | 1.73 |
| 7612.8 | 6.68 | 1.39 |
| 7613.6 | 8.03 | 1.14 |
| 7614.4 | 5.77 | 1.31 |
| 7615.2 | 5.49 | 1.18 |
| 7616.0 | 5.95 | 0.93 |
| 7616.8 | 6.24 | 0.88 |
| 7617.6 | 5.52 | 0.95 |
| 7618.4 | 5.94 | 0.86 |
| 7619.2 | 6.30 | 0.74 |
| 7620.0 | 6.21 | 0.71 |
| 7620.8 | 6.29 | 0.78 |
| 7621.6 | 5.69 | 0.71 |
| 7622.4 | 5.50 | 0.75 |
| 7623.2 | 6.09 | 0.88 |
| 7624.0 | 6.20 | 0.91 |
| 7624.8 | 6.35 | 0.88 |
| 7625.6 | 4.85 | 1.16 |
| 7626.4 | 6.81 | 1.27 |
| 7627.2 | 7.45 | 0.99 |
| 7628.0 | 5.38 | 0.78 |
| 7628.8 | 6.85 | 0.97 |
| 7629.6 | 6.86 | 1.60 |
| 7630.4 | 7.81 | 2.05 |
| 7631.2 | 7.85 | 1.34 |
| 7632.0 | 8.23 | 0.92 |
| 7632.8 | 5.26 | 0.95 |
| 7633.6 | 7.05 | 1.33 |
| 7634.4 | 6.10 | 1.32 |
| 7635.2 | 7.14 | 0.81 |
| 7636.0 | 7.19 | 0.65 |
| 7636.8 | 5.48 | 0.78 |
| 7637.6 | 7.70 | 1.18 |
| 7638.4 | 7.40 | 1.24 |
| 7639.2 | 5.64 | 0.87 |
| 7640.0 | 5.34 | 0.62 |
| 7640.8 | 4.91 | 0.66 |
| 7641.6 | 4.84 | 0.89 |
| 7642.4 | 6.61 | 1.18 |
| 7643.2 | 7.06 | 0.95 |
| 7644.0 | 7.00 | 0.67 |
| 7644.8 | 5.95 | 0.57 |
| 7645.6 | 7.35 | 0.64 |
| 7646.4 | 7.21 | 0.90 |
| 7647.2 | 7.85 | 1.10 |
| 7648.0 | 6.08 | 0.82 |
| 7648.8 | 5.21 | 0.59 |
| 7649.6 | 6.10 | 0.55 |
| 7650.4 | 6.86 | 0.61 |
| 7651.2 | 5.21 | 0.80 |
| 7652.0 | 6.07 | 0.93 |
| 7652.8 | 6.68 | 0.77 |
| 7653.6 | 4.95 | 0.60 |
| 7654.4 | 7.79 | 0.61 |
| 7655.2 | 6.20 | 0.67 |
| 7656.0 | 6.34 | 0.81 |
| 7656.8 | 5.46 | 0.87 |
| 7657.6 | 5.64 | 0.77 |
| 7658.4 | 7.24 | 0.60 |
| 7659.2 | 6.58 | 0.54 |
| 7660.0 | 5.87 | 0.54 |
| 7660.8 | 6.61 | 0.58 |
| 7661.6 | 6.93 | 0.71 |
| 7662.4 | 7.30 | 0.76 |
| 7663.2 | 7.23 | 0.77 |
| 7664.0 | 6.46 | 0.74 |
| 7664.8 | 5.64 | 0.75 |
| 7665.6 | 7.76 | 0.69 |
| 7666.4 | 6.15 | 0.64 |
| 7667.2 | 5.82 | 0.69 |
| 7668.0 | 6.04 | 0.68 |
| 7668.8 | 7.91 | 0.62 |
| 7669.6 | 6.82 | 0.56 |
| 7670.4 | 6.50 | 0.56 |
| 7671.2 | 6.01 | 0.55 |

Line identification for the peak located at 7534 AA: [N II] 6583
